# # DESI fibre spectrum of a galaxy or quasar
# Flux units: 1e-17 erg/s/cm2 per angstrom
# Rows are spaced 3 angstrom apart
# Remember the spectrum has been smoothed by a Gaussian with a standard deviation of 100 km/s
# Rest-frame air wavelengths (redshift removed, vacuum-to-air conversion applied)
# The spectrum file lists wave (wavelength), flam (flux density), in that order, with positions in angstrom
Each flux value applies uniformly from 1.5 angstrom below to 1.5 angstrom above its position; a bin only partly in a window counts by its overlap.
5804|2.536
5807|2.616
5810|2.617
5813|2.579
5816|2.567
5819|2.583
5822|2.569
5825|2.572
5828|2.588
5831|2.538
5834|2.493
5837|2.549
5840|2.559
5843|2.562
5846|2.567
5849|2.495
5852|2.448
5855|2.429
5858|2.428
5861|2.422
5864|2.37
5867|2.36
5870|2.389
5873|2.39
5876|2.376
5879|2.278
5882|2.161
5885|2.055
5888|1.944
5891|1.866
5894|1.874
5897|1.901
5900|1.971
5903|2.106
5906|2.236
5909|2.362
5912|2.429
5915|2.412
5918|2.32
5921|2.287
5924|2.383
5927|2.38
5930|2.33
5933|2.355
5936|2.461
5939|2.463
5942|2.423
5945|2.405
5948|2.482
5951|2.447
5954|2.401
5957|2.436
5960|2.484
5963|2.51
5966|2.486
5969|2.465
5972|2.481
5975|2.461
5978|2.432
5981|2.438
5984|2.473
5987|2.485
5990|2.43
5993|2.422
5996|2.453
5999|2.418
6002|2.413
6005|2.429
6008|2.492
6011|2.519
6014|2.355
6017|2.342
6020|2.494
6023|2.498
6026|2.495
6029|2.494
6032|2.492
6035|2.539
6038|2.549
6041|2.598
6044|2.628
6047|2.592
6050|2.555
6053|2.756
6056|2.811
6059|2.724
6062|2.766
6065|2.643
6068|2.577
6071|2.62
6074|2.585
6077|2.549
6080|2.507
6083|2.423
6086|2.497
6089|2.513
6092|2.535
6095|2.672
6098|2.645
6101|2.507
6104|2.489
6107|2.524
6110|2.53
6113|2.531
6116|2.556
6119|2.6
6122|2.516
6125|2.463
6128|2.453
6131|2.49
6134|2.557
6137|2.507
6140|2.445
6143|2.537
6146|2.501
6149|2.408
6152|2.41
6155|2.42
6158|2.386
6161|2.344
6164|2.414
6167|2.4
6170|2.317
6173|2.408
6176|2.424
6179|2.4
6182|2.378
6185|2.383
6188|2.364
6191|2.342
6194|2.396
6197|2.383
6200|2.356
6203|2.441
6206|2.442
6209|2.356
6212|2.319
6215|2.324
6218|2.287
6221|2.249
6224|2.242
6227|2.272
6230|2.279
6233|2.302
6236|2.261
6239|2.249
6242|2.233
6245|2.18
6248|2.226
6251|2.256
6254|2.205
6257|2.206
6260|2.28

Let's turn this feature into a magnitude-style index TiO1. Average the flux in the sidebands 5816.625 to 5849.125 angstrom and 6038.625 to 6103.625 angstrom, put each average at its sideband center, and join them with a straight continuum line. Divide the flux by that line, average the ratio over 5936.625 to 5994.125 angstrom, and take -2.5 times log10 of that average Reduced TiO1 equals 0.055 mag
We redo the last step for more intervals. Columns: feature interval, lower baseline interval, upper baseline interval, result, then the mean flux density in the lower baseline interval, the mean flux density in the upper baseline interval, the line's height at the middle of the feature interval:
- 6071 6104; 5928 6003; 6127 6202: -0.05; 2.44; 2.42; 2.43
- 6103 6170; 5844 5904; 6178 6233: -0.07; 2.25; 2.34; 2.32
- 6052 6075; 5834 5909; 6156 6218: -0.15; 2.29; 2.38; 2.34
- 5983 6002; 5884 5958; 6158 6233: -0.07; 2.27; 2.35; 2.29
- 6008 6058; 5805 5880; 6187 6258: -0.07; 2.5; 2.3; 2.4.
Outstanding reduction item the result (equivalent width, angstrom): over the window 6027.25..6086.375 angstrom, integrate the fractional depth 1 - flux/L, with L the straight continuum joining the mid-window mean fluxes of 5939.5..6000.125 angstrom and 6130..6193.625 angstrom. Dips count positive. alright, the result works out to -3.9 angstrom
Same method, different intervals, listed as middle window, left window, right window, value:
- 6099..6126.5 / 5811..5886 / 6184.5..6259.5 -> -2.1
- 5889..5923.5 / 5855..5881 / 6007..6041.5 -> 3.4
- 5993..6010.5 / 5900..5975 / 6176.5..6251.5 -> -0.5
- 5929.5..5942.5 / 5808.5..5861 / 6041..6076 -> 0.9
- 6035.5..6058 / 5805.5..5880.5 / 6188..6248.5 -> -2.3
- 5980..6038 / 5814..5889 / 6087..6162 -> 0.3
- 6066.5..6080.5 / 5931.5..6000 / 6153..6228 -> -1.0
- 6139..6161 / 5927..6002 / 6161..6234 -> -0.6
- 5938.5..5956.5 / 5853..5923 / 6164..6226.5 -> -1.4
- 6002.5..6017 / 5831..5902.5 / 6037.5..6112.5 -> 0.4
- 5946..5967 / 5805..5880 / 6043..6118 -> 0.6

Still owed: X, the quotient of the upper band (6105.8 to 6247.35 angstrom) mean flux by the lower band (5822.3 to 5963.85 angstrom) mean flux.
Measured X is 1.02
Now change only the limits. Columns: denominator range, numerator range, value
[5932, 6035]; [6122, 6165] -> 1.00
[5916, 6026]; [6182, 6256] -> 0.95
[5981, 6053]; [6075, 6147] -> 1.01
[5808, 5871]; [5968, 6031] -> 0.98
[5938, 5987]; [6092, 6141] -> 1.03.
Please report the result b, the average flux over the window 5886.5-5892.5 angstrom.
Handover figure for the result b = 1.91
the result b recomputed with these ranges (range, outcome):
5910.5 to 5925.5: 2.37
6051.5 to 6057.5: 2.78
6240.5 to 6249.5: 2.21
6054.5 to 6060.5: 2.77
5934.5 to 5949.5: 2.45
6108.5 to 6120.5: 2.55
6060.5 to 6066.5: 2.7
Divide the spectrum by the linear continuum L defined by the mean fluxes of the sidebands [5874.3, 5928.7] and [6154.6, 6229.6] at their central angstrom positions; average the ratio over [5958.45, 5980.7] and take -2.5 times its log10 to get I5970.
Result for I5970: -0.11 mag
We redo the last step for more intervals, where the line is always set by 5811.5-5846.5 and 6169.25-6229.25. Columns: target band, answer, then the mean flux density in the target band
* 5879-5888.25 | 0.20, 2.1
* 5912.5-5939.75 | 0.06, 2.38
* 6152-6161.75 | -0.01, 2.39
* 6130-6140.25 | -0.05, 2.51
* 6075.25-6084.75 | -0.03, 2.5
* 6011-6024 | 0.01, 2.43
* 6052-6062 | -0.14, 2.76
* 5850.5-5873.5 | 0.06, 2.41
